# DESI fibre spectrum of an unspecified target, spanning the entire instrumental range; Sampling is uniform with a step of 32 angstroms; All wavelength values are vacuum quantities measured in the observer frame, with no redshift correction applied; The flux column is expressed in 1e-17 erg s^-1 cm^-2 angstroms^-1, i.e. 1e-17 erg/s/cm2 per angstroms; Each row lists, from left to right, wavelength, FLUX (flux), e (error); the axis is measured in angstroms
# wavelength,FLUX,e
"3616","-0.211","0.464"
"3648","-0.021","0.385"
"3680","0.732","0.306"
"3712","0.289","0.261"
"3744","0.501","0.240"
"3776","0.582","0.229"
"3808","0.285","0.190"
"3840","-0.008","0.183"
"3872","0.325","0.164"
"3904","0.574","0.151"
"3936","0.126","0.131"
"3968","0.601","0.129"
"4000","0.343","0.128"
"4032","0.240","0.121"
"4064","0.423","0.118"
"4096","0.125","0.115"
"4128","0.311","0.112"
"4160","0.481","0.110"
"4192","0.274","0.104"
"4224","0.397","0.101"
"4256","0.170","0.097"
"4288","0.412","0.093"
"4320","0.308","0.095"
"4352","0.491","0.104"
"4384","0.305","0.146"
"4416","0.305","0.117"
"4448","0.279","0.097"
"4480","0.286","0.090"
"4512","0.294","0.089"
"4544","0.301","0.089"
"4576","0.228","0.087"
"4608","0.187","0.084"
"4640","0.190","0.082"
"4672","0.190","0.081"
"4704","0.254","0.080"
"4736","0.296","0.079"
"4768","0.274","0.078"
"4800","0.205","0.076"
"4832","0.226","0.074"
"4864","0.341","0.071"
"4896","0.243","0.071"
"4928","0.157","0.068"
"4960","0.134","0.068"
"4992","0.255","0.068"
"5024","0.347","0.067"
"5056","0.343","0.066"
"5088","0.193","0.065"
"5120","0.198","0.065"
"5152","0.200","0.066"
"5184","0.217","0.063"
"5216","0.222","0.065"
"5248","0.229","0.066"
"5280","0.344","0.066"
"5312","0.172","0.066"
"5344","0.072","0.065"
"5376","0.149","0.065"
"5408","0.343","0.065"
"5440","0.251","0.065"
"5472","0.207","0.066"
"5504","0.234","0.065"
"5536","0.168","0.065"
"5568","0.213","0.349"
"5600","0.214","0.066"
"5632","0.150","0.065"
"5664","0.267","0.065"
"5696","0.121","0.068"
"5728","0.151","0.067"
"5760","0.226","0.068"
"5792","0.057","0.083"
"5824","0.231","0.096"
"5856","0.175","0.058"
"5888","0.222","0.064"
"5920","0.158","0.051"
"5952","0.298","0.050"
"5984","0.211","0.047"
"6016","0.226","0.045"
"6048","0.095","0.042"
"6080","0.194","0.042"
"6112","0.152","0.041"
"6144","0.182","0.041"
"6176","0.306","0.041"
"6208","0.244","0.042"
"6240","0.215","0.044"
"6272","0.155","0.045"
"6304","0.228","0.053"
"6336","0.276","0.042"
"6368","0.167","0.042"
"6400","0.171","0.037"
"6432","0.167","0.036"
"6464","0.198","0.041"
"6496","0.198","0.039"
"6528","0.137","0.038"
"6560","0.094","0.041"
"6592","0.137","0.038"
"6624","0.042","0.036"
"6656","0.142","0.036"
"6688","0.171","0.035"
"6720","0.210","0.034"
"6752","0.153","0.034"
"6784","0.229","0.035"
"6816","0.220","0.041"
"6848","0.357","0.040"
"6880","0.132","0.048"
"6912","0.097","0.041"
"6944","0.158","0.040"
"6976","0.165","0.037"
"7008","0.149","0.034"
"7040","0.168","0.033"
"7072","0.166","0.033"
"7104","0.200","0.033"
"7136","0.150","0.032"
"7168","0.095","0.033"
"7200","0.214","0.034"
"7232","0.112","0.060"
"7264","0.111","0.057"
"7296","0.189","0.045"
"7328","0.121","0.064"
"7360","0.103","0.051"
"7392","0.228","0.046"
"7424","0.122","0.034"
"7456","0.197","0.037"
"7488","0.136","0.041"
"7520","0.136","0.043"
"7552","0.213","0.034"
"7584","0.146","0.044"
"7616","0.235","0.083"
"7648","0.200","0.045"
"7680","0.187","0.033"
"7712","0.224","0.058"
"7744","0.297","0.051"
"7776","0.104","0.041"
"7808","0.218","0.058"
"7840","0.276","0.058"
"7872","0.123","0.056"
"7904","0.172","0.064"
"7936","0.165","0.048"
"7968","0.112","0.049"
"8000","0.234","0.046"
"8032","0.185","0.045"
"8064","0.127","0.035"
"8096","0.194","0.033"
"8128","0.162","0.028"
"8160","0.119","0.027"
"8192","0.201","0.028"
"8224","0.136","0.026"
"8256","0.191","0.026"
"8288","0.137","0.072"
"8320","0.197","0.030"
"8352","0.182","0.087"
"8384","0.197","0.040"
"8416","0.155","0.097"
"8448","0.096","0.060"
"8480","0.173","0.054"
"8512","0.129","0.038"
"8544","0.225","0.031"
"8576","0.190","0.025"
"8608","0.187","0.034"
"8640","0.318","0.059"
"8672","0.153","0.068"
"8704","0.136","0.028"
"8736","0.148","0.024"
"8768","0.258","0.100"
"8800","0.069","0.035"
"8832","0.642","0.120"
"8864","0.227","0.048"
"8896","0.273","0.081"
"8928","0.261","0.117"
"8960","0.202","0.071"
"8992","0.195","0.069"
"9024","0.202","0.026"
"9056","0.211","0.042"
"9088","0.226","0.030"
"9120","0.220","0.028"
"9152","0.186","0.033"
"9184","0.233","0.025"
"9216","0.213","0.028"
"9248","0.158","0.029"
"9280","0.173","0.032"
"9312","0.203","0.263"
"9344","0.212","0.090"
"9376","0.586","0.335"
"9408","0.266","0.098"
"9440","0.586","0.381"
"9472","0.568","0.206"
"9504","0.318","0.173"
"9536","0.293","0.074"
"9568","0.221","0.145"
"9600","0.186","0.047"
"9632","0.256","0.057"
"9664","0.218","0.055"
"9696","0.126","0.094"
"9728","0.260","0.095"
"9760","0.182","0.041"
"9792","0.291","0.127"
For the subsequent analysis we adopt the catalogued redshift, 1.368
